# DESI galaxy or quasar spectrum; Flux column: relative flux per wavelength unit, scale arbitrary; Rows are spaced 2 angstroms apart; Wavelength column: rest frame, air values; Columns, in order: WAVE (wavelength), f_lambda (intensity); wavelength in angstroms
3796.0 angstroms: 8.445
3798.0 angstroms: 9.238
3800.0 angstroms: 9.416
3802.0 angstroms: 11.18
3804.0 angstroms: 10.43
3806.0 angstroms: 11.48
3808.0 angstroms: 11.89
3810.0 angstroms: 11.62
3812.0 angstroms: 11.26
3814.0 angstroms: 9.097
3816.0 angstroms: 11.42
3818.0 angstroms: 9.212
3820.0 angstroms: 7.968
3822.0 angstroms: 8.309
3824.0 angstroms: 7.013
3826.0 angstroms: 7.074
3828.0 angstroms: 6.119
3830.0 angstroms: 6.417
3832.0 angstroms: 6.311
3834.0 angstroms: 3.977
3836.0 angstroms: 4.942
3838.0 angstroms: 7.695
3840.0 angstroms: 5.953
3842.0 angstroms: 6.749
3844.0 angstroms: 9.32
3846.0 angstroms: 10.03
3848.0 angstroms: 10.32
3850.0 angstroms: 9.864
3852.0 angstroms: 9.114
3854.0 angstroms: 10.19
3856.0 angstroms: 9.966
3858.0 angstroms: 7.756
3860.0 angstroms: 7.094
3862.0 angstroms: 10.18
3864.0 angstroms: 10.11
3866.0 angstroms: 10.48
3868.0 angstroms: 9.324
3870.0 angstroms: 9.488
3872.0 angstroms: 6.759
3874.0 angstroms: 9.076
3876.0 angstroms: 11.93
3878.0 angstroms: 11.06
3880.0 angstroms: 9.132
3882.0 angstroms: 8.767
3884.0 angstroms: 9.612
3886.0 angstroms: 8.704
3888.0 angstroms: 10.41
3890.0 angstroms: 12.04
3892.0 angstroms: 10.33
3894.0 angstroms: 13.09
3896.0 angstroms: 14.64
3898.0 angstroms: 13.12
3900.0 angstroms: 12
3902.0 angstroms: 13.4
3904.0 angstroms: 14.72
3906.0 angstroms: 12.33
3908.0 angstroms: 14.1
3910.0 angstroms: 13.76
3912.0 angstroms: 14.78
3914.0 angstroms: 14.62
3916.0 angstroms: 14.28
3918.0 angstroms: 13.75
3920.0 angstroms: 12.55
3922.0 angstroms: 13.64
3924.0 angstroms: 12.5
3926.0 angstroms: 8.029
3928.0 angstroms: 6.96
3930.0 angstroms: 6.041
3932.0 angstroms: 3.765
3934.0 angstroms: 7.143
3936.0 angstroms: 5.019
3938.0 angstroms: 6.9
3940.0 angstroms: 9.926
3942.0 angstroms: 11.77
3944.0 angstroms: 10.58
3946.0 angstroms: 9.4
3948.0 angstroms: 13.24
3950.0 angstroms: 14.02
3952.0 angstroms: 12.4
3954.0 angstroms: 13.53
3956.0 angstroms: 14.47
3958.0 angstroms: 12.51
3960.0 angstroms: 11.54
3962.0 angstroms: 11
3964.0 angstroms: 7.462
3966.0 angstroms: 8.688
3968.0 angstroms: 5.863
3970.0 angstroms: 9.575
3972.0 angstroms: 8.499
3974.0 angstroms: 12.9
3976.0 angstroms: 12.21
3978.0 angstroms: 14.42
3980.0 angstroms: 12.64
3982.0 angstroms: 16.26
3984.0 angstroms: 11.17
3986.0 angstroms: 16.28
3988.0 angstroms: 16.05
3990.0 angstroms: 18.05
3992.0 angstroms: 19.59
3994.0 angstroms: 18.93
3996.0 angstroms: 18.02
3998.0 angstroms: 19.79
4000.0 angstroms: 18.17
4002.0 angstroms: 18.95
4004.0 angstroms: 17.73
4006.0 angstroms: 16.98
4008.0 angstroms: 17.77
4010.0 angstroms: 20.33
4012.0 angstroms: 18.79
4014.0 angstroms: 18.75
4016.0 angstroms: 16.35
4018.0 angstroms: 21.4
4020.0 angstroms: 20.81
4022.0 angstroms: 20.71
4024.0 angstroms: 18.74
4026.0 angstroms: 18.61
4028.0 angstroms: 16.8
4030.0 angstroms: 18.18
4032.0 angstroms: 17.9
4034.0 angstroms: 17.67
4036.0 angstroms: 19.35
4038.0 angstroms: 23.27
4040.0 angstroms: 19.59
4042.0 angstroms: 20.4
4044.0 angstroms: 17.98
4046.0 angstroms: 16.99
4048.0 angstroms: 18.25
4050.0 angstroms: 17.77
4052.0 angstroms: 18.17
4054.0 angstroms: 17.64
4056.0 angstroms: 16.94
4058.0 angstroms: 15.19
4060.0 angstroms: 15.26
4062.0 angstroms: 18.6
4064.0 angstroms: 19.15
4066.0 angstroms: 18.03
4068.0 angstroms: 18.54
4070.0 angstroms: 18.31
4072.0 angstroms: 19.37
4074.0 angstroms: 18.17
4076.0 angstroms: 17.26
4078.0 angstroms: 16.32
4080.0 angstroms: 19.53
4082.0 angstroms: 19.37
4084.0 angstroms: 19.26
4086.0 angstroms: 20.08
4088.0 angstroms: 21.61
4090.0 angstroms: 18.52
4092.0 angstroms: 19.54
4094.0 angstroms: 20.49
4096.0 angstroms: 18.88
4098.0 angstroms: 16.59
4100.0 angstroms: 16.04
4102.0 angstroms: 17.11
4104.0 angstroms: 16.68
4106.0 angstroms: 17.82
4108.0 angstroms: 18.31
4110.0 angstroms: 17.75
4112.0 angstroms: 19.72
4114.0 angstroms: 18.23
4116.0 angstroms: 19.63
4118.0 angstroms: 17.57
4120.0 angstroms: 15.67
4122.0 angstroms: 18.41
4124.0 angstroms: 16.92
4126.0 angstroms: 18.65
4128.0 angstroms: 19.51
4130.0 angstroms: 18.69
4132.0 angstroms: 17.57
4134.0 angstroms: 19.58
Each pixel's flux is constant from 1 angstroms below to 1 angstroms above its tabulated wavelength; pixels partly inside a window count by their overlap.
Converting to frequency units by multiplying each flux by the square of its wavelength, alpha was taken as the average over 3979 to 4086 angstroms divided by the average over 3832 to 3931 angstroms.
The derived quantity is 1.89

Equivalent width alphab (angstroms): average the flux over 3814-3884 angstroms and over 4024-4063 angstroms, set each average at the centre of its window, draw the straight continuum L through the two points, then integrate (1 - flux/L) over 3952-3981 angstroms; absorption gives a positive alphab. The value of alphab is 6.4 angstroms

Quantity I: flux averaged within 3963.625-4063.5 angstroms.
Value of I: 16.8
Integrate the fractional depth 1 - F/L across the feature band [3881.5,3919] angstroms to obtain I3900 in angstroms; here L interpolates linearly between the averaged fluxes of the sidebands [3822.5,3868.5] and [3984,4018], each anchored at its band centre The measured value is -3.1 angstroms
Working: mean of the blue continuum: 8.08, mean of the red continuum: 18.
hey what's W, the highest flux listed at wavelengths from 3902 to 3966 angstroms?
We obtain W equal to 14.78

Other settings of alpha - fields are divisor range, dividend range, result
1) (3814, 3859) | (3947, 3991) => 1.66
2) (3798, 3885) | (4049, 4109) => 2.28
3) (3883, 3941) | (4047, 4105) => 1.78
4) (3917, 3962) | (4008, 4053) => 1.89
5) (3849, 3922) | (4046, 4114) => 1.78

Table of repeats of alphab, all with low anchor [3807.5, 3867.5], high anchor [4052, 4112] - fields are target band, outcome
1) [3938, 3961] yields 1.9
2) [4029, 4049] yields -3.0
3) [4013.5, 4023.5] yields -2.5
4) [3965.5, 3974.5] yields 3.2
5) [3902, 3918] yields -3.7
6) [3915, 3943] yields 6.1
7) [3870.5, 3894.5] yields 0.8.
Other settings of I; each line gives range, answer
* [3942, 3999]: 13.2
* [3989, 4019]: 18.6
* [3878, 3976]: 11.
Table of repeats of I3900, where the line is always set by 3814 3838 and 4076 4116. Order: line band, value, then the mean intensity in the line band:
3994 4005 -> -3.10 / 18.6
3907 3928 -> -3.55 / 12.9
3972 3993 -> -1.26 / 14.6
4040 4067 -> -1.71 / 17.8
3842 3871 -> -3.06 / 9.42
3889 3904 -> -3.80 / 12.8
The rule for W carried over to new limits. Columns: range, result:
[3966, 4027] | 21.4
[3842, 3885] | 11.93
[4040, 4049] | 20.4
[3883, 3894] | 13.09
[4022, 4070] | 23.27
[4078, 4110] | 21.61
